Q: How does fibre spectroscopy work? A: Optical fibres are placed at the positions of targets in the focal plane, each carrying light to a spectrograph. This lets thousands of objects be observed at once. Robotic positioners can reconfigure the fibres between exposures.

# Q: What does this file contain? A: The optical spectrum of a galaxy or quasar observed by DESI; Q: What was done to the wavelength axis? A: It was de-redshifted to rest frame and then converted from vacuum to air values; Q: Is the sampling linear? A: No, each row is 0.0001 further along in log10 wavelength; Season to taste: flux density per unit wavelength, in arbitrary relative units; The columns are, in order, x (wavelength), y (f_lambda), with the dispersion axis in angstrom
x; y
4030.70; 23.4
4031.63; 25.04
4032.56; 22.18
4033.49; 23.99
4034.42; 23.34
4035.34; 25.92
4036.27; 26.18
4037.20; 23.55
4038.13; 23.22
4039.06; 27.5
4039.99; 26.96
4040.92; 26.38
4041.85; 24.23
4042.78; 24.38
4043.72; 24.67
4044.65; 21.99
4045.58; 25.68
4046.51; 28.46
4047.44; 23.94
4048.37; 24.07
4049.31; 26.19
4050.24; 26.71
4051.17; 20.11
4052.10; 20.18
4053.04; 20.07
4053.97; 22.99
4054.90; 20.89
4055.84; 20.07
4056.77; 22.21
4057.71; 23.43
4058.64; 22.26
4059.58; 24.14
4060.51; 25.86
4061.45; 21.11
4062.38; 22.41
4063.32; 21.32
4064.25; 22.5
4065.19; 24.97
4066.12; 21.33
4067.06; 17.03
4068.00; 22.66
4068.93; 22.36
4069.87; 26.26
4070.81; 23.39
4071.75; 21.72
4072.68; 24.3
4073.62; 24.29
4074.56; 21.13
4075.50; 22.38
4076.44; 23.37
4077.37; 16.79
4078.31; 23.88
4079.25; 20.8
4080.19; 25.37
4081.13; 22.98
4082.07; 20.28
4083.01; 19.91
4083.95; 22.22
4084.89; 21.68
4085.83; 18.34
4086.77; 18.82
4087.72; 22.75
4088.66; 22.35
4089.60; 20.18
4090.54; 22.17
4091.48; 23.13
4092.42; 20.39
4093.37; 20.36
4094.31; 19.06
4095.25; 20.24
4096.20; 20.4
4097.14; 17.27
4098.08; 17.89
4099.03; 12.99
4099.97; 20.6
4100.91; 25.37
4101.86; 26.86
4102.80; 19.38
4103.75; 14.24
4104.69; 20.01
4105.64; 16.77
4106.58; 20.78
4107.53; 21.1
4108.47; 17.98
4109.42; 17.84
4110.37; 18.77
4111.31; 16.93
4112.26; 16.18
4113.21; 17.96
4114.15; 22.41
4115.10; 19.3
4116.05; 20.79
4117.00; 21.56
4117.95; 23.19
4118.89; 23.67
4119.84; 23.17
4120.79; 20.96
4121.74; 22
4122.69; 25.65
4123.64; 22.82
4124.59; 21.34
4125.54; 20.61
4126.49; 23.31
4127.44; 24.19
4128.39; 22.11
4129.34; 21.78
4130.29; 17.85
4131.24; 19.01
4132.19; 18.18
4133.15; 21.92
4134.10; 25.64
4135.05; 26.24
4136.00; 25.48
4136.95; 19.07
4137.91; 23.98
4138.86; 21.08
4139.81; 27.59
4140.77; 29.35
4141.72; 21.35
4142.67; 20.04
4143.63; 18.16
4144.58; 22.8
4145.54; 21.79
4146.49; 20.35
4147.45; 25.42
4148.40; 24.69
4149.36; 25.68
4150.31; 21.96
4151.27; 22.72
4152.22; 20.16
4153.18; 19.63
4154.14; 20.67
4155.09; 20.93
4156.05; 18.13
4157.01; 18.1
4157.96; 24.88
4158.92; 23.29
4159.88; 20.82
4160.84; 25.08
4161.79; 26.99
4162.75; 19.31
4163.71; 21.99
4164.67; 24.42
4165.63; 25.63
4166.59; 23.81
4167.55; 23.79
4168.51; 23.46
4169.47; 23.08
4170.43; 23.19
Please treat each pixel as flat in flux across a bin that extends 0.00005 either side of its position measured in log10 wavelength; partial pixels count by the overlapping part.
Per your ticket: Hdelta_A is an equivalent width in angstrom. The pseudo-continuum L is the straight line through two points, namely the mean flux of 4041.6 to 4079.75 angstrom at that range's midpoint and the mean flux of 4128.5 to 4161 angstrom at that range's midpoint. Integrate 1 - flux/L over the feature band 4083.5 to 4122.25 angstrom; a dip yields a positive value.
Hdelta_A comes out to 3.9 angstrom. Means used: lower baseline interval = 22.8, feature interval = 20.2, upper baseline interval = 22.1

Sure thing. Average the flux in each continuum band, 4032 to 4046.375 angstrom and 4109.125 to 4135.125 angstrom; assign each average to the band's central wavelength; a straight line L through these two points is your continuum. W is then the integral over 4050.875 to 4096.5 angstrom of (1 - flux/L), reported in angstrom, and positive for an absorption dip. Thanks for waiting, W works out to 2.9 angstrom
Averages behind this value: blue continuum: 24.8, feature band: 21.8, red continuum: 21.2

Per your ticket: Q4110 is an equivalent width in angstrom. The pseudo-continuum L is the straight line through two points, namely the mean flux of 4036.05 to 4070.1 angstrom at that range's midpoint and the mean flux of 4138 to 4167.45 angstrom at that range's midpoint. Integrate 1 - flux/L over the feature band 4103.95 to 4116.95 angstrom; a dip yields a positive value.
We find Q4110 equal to 2.3 angstrom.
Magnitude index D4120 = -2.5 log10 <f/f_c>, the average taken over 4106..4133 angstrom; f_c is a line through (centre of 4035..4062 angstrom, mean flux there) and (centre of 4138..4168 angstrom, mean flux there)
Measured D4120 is 0.11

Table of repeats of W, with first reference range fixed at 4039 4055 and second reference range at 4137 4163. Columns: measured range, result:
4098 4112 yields 2.4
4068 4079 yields 0.5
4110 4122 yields 1.3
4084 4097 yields 1.5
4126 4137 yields 0.3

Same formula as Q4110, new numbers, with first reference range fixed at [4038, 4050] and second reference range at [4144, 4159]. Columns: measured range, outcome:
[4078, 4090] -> 1.3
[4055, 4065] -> 0.9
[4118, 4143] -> -0.1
